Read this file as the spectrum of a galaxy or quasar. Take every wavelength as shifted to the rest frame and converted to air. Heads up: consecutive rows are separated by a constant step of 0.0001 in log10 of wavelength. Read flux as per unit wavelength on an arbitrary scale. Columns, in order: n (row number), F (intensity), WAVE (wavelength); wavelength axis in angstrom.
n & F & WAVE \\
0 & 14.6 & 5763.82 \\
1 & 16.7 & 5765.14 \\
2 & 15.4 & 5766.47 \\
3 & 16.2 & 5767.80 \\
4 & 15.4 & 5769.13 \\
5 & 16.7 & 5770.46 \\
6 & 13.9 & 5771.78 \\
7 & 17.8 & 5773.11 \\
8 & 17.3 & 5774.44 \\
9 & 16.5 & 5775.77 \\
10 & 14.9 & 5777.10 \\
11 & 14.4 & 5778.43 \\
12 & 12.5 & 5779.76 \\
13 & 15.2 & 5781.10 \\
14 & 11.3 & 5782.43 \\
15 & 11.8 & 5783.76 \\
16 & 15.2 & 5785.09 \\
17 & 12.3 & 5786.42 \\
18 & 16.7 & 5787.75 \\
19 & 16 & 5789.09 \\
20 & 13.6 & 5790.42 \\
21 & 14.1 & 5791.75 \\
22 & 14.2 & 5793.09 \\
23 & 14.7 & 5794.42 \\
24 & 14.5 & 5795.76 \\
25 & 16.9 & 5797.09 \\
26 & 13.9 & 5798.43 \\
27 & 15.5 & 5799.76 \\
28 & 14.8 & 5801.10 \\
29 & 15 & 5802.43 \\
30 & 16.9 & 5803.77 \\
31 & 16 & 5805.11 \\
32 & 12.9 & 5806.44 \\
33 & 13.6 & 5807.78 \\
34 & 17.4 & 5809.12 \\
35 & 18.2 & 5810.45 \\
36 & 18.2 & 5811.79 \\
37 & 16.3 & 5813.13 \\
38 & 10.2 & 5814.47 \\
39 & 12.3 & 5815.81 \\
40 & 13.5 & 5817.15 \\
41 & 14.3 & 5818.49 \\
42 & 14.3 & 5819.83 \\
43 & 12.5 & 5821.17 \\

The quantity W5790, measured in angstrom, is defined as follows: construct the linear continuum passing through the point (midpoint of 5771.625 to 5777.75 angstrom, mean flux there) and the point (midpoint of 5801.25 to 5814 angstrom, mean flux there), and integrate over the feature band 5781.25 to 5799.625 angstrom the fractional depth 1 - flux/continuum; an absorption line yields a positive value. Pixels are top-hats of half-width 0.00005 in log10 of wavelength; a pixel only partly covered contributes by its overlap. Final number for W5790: 2.0 angstrom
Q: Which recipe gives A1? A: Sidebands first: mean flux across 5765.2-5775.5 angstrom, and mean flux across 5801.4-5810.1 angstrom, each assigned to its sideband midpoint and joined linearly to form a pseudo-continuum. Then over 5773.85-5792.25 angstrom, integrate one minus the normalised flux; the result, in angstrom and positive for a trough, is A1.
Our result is 1.7 angstrom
